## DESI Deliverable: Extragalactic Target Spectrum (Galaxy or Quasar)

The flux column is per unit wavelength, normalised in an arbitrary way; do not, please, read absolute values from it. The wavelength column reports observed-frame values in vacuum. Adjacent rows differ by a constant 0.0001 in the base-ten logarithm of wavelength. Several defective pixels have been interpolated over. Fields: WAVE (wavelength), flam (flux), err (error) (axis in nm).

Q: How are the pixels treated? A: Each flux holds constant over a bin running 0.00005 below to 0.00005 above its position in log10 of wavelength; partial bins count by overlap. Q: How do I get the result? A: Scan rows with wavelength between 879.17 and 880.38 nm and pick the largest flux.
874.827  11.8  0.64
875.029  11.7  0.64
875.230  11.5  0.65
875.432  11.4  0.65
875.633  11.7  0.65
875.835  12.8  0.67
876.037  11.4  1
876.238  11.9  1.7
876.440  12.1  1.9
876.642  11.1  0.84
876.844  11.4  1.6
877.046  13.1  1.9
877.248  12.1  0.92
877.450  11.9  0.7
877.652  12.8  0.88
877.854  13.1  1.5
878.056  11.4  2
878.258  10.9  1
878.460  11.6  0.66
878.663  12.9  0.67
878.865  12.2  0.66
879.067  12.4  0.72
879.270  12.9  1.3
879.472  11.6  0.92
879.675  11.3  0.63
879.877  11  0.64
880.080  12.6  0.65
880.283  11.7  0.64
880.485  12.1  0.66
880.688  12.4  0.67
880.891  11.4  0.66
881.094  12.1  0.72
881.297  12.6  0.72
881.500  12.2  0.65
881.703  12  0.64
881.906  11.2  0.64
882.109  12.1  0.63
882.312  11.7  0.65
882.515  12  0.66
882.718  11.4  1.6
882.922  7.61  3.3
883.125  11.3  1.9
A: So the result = 12.9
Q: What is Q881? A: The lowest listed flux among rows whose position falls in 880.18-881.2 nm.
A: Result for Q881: 11.4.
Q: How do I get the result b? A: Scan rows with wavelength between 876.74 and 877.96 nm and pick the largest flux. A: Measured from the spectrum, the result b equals 13.1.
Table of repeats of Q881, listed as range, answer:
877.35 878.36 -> 10.9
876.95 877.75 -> 11.9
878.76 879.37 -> 12.2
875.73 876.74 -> 11.1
